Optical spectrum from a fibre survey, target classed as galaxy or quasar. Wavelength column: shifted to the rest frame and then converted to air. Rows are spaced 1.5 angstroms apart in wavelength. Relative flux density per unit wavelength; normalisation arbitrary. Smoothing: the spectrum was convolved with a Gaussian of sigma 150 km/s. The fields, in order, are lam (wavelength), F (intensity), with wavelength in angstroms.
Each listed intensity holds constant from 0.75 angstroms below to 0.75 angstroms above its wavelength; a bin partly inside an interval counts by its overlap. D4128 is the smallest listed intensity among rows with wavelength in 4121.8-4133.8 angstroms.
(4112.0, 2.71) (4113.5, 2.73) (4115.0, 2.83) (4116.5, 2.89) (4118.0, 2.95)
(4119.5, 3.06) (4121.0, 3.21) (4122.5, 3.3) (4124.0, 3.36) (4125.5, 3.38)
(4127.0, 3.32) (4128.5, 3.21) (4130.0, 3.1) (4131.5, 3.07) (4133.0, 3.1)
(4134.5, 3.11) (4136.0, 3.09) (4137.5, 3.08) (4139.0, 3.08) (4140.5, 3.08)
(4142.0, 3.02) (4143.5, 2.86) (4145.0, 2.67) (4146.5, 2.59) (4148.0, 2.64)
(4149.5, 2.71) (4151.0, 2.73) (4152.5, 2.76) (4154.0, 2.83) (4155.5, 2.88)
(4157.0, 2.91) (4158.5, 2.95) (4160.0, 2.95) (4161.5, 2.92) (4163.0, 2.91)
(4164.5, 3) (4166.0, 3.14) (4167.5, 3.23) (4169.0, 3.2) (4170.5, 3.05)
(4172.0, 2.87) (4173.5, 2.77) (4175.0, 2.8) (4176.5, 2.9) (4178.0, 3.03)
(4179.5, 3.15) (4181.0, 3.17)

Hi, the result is 3.07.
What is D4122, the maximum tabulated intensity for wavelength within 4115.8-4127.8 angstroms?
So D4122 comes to 3.38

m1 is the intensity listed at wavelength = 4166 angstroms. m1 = 3.14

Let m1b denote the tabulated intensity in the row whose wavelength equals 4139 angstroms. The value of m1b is 3.08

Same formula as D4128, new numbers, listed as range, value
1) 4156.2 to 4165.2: 2.91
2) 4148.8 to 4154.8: 2.71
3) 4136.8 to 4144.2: 2.86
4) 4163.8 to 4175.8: 2.77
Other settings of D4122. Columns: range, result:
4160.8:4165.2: 3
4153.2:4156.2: 2.88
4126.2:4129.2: 3.32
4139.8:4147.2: 3.08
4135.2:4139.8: 3.09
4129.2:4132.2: 3.1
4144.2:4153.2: 2.76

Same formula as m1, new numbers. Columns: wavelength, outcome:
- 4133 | 3.1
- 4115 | 2.83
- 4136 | 3.09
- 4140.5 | 3.08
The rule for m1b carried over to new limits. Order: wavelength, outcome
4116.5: 2.89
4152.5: 2.76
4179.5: 3.15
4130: 3.1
